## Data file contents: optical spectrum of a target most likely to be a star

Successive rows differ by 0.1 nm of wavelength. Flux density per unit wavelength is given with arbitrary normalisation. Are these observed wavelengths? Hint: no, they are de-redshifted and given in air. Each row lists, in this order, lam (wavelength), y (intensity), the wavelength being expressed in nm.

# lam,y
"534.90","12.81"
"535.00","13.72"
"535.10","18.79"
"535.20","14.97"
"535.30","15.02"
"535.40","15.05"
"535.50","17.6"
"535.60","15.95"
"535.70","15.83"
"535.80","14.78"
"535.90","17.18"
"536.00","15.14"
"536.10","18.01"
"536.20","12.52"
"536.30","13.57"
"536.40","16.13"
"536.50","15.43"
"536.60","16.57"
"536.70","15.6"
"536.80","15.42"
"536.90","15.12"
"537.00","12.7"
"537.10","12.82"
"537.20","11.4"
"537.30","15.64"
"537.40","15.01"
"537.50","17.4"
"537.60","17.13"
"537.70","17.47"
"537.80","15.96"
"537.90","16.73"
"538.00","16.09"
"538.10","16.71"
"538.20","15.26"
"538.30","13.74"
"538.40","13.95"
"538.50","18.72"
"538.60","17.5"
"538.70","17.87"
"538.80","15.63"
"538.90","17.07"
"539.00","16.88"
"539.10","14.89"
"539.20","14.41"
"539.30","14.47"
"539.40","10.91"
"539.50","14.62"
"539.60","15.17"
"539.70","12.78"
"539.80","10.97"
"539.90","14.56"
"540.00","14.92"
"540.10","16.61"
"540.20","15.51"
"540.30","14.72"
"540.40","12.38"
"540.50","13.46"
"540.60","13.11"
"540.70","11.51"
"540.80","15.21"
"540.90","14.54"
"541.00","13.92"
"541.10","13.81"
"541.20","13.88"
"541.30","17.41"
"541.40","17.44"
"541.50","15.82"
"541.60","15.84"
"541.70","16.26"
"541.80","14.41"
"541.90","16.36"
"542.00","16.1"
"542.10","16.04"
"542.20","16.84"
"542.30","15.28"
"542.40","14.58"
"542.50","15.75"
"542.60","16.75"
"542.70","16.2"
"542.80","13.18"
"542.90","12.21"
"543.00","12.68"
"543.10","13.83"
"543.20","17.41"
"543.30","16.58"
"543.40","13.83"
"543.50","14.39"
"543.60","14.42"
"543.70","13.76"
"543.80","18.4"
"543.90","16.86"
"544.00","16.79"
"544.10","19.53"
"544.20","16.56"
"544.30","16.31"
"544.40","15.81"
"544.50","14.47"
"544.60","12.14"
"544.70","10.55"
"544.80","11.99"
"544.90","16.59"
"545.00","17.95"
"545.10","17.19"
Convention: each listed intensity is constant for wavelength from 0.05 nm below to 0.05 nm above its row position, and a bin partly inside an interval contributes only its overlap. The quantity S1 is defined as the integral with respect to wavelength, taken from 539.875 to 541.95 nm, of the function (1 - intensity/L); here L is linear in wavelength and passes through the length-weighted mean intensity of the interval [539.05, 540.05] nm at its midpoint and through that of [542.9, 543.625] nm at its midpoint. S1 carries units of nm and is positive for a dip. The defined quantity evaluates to -0.115 nm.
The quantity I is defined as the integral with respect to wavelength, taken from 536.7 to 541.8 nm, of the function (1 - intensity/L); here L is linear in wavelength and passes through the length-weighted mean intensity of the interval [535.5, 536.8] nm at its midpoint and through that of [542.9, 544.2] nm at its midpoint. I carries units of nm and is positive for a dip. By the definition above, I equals 0.19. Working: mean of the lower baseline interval 15.6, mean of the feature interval 15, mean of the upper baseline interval 15.6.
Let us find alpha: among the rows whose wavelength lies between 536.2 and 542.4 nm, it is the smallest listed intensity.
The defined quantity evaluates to 10.91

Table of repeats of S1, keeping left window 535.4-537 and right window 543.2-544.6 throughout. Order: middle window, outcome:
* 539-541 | 0.217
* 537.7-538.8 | -0.045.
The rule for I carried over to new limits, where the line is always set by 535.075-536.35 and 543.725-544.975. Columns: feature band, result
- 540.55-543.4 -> 0.09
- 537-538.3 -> 0.02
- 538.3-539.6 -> 0.01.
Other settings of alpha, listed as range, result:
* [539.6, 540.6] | 10.97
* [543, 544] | 12.68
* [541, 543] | 12.21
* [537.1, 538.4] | 11.4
